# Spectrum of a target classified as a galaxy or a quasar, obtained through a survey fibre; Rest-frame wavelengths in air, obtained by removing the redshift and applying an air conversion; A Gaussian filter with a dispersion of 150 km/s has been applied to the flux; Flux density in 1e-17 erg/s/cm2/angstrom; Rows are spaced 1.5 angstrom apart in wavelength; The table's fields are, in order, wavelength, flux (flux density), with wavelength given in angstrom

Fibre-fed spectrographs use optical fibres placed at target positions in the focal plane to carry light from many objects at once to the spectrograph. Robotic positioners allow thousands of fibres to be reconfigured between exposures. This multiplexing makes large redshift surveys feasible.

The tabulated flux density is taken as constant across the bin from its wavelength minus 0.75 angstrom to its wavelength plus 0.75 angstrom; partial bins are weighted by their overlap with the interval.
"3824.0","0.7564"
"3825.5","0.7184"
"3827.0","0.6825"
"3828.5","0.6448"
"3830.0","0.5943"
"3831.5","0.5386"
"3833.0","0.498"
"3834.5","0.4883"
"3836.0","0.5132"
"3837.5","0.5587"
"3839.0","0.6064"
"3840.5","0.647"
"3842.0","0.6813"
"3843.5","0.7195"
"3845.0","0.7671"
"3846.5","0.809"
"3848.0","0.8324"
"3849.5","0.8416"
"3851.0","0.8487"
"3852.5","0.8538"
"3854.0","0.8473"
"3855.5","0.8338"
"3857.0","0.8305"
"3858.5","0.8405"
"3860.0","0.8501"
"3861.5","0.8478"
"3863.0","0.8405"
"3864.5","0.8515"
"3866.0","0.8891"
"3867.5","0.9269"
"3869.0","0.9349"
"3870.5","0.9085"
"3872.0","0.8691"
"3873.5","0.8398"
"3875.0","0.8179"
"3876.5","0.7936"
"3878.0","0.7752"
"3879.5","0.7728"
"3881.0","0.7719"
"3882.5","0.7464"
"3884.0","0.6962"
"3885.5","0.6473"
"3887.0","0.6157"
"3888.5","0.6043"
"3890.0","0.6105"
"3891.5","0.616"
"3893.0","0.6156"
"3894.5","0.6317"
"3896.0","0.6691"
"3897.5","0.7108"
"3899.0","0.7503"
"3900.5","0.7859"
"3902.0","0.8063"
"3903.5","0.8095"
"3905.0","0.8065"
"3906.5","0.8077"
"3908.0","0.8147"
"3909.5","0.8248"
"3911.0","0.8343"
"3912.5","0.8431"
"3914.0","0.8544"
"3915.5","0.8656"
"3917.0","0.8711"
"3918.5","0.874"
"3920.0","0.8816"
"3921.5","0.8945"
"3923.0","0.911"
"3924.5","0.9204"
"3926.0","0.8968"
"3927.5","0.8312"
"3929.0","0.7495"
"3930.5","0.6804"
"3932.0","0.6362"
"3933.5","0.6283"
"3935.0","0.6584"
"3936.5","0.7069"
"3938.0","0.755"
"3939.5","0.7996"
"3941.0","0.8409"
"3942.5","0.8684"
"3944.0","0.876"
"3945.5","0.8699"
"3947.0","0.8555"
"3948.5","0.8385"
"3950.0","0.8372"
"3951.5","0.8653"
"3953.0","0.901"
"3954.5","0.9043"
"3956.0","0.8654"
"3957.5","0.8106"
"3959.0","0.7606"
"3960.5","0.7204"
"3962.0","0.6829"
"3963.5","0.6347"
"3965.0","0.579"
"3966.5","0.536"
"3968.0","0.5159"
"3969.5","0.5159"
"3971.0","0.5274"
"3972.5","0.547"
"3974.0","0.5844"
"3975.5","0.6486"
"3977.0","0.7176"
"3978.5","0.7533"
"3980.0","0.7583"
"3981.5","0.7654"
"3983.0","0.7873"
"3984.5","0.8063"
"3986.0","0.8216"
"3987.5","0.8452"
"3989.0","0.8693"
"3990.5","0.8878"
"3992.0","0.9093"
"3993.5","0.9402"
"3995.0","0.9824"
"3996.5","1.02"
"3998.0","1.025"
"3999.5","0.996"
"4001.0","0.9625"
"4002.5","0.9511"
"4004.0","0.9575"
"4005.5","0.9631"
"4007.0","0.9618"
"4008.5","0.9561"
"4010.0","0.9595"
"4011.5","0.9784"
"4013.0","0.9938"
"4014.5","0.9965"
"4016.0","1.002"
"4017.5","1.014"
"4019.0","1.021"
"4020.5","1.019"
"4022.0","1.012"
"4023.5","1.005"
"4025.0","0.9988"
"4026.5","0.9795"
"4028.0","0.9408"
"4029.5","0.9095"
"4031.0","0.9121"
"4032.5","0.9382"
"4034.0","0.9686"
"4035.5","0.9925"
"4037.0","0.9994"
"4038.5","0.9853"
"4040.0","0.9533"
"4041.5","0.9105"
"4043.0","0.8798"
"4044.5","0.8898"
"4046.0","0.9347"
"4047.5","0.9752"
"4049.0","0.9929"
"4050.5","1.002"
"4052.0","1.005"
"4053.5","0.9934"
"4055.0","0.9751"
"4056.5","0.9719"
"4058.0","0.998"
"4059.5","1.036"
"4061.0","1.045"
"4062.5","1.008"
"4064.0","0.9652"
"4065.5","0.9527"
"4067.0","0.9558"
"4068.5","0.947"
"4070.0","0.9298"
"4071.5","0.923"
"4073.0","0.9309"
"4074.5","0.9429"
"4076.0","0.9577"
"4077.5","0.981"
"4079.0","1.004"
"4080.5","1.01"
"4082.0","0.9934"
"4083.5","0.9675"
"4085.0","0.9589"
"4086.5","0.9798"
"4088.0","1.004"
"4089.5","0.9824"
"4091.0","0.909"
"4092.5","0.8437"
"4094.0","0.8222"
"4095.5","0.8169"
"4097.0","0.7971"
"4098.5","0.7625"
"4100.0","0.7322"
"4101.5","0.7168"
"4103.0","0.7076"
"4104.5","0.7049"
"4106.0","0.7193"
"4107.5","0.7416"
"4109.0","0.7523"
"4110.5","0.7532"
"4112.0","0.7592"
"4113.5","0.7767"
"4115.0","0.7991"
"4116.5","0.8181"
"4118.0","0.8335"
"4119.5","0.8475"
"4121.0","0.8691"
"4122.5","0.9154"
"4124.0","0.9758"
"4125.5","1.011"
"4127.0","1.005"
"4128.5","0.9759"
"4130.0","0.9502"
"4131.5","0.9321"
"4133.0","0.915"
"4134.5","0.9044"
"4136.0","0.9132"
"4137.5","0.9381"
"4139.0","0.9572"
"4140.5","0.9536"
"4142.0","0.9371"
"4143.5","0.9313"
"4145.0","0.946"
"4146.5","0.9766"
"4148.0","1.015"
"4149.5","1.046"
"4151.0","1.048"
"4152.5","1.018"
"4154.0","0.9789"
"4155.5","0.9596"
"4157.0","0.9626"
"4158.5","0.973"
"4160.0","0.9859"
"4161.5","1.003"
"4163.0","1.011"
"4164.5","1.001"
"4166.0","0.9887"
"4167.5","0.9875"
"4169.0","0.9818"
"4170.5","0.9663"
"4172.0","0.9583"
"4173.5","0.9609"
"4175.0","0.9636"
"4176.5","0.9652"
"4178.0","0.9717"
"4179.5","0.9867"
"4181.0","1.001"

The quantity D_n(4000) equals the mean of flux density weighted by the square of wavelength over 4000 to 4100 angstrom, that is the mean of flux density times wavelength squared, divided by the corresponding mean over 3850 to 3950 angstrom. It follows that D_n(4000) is 1.30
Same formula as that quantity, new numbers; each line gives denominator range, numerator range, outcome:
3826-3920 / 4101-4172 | 1.38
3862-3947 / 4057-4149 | 1.27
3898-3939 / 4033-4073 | 1.29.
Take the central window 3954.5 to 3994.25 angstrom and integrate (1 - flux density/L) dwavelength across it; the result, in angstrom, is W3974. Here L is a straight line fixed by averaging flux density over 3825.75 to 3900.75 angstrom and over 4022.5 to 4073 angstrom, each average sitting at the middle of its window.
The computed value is 6.8 angstrom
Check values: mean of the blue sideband 0.737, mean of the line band 0.726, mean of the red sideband 0.966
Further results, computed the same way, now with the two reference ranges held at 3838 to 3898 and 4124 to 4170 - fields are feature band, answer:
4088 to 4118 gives 4.8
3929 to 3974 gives 5.4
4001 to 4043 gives -4.3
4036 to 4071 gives -2.5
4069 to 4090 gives -1.0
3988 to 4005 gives -1.8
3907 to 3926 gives -1.4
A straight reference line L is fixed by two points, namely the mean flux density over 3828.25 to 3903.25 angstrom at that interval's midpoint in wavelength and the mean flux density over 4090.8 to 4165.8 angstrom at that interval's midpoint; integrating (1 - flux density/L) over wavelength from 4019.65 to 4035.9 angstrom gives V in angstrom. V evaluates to -2.6 angstrom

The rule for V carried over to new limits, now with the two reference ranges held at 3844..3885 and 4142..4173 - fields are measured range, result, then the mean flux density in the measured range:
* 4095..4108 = 2.9 angstrom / 0.743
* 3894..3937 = 3.2 angstrom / 0.793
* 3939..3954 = 0.3 angstrom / 0.857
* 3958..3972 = 4.3 angstrom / 0.611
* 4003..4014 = -0.7 angstrom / 0.967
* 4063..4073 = -0.1 angstrom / 0.946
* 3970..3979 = 2.7 angstrom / 0.623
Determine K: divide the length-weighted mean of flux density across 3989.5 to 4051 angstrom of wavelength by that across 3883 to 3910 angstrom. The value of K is 1.36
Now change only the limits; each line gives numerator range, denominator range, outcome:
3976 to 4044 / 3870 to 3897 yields 1.29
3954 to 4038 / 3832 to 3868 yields 1.14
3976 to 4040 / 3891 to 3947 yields 1.18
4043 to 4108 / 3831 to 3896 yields 1.23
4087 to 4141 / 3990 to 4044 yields 0.88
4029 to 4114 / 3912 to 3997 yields 1.16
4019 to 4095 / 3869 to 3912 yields 1.28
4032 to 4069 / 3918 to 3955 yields 1.19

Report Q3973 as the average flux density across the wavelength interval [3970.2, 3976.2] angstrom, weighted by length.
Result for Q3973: 0.576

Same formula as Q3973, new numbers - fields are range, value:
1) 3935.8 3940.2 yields 0.754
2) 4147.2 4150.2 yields 1.03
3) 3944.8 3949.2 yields 0.855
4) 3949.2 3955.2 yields 0.876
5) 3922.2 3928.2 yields 0.89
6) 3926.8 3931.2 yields 0.754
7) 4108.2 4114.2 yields 0.76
